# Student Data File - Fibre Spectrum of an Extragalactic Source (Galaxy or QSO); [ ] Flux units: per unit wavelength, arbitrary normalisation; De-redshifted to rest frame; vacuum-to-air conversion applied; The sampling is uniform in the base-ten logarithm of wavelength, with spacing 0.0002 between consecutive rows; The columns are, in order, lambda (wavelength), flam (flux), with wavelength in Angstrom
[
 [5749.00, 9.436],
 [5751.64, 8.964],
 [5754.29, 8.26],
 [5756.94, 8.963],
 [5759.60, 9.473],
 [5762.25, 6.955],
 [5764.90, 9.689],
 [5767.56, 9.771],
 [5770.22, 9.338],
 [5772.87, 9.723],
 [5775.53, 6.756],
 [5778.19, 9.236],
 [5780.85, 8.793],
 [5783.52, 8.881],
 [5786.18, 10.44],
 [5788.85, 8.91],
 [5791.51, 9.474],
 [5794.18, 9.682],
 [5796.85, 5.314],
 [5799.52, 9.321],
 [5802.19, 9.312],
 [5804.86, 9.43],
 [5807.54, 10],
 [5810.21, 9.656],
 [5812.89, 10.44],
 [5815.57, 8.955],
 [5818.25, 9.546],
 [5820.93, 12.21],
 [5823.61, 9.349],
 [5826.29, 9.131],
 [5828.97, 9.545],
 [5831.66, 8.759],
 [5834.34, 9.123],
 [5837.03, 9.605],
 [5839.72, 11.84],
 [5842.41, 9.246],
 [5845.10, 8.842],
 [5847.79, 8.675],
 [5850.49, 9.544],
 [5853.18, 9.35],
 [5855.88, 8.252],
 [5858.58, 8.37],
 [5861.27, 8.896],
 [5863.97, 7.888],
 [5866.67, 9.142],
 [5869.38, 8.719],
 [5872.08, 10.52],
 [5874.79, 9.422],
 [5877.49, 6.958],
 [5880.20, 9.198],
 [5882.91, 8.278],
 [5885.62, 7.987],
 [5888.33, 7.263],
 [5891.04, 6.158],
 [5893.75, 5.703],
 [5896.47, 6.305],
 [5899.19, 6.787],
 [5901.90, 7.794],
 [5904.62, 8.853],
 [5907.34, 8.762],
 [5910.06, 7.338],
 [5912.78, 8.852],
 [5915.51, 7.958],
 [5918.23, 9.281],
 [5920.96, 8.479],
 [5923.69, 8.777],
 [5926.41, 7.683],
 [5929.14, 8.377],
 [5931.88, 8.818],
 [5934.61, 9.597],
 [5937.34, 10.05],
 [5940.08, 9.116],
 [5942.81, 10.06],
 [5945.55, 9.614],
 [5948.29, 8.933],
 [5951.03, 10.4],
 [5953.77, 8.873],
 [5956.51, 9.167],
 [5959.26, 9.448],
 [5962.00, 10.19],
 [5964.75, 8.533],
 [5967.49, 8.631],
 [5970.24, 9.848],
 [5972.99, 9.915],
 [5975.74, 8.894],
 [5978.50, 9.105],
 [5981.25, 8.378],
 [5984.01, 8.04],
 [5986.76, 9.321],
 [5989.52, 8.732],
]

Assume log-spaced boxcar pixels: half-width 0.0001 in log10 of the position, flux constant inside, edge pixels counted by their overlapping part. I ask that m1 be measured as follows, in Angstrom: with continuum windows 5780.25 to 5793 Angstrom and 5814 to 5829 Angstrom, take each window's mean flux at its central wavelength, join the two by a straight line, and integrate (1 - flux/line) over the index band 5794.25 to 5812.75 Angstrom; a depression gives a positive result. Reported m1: 1.1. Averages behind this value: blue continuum 9.33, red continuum 9.82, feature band 9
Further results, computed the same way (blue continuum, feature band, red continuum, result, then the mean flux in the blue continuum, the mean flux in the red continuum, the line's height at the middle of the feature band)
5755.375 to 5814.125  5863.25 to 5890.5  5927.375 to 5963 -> 2.3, 9.06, 9.41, 9.26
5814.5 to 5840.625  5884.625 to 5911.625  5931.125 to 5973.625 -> 6.5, 9.78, 9.45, 9.6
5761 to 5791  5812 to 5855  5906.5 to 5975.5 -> -2.9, 8.97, 9.07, 9.01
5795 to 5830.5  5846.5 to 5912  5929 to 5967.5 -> 8.5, 9.4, 9.37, 9.39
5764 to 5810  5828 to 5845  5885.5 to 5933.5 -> -2.1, 9.07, 7.85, 8.58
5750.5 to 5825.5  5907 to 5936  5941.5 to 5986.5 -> 2.2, 9.17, 9.25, 9.23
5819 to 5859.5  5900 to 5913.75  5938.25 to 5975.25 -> 1.8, 9.47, 9.44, 9.45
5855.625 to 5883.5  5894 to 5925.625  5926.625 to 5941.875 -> 3.3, 8.72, 9.1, 8.96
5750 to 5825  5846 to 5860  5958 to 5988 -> 0.5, 9.18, 9.12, 9.16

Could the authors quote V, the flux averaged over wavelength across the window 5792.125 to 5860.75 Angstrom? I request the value 9.34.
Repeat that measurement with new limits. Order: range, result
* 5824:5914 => 8.52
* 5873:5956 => 8.41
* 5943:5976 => 9.41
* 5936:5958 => 9.52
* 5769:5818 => 9.1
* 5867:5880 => 8.95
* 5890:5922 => 7.7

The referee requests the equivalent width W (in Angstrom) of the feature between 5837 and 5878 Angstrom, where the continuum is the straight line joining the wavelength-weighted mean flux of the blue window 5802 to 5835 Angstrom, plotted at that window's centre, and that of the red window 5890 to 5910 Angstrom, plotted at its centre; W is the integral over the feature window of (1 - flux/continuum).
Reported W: -2.9 Angstrom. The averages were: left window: 9.67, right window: 7.22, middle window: 9.11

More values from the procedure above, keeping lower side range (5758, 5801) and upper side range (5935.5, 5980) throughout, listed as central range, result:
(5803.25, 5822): -2.15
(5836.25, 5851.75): -0.96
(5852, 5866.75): 0.83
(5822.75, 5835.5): -0.22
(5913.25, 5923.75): 0.76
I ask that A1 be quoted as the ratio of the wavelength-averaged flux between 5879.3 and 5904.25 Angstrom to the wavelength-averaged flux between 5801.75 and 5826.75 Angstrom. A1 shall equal 0.7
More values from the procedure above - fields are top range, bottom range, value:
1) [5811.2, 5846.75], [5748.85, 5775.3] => 1.09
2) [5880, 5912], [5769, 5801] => 0.85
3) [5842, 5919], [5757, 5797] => 0.93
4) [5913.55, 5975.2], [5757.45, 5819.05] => 1.01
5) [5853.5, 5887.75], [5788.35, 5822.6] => 0.92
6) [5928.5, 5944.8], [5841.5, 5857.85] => 1.05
